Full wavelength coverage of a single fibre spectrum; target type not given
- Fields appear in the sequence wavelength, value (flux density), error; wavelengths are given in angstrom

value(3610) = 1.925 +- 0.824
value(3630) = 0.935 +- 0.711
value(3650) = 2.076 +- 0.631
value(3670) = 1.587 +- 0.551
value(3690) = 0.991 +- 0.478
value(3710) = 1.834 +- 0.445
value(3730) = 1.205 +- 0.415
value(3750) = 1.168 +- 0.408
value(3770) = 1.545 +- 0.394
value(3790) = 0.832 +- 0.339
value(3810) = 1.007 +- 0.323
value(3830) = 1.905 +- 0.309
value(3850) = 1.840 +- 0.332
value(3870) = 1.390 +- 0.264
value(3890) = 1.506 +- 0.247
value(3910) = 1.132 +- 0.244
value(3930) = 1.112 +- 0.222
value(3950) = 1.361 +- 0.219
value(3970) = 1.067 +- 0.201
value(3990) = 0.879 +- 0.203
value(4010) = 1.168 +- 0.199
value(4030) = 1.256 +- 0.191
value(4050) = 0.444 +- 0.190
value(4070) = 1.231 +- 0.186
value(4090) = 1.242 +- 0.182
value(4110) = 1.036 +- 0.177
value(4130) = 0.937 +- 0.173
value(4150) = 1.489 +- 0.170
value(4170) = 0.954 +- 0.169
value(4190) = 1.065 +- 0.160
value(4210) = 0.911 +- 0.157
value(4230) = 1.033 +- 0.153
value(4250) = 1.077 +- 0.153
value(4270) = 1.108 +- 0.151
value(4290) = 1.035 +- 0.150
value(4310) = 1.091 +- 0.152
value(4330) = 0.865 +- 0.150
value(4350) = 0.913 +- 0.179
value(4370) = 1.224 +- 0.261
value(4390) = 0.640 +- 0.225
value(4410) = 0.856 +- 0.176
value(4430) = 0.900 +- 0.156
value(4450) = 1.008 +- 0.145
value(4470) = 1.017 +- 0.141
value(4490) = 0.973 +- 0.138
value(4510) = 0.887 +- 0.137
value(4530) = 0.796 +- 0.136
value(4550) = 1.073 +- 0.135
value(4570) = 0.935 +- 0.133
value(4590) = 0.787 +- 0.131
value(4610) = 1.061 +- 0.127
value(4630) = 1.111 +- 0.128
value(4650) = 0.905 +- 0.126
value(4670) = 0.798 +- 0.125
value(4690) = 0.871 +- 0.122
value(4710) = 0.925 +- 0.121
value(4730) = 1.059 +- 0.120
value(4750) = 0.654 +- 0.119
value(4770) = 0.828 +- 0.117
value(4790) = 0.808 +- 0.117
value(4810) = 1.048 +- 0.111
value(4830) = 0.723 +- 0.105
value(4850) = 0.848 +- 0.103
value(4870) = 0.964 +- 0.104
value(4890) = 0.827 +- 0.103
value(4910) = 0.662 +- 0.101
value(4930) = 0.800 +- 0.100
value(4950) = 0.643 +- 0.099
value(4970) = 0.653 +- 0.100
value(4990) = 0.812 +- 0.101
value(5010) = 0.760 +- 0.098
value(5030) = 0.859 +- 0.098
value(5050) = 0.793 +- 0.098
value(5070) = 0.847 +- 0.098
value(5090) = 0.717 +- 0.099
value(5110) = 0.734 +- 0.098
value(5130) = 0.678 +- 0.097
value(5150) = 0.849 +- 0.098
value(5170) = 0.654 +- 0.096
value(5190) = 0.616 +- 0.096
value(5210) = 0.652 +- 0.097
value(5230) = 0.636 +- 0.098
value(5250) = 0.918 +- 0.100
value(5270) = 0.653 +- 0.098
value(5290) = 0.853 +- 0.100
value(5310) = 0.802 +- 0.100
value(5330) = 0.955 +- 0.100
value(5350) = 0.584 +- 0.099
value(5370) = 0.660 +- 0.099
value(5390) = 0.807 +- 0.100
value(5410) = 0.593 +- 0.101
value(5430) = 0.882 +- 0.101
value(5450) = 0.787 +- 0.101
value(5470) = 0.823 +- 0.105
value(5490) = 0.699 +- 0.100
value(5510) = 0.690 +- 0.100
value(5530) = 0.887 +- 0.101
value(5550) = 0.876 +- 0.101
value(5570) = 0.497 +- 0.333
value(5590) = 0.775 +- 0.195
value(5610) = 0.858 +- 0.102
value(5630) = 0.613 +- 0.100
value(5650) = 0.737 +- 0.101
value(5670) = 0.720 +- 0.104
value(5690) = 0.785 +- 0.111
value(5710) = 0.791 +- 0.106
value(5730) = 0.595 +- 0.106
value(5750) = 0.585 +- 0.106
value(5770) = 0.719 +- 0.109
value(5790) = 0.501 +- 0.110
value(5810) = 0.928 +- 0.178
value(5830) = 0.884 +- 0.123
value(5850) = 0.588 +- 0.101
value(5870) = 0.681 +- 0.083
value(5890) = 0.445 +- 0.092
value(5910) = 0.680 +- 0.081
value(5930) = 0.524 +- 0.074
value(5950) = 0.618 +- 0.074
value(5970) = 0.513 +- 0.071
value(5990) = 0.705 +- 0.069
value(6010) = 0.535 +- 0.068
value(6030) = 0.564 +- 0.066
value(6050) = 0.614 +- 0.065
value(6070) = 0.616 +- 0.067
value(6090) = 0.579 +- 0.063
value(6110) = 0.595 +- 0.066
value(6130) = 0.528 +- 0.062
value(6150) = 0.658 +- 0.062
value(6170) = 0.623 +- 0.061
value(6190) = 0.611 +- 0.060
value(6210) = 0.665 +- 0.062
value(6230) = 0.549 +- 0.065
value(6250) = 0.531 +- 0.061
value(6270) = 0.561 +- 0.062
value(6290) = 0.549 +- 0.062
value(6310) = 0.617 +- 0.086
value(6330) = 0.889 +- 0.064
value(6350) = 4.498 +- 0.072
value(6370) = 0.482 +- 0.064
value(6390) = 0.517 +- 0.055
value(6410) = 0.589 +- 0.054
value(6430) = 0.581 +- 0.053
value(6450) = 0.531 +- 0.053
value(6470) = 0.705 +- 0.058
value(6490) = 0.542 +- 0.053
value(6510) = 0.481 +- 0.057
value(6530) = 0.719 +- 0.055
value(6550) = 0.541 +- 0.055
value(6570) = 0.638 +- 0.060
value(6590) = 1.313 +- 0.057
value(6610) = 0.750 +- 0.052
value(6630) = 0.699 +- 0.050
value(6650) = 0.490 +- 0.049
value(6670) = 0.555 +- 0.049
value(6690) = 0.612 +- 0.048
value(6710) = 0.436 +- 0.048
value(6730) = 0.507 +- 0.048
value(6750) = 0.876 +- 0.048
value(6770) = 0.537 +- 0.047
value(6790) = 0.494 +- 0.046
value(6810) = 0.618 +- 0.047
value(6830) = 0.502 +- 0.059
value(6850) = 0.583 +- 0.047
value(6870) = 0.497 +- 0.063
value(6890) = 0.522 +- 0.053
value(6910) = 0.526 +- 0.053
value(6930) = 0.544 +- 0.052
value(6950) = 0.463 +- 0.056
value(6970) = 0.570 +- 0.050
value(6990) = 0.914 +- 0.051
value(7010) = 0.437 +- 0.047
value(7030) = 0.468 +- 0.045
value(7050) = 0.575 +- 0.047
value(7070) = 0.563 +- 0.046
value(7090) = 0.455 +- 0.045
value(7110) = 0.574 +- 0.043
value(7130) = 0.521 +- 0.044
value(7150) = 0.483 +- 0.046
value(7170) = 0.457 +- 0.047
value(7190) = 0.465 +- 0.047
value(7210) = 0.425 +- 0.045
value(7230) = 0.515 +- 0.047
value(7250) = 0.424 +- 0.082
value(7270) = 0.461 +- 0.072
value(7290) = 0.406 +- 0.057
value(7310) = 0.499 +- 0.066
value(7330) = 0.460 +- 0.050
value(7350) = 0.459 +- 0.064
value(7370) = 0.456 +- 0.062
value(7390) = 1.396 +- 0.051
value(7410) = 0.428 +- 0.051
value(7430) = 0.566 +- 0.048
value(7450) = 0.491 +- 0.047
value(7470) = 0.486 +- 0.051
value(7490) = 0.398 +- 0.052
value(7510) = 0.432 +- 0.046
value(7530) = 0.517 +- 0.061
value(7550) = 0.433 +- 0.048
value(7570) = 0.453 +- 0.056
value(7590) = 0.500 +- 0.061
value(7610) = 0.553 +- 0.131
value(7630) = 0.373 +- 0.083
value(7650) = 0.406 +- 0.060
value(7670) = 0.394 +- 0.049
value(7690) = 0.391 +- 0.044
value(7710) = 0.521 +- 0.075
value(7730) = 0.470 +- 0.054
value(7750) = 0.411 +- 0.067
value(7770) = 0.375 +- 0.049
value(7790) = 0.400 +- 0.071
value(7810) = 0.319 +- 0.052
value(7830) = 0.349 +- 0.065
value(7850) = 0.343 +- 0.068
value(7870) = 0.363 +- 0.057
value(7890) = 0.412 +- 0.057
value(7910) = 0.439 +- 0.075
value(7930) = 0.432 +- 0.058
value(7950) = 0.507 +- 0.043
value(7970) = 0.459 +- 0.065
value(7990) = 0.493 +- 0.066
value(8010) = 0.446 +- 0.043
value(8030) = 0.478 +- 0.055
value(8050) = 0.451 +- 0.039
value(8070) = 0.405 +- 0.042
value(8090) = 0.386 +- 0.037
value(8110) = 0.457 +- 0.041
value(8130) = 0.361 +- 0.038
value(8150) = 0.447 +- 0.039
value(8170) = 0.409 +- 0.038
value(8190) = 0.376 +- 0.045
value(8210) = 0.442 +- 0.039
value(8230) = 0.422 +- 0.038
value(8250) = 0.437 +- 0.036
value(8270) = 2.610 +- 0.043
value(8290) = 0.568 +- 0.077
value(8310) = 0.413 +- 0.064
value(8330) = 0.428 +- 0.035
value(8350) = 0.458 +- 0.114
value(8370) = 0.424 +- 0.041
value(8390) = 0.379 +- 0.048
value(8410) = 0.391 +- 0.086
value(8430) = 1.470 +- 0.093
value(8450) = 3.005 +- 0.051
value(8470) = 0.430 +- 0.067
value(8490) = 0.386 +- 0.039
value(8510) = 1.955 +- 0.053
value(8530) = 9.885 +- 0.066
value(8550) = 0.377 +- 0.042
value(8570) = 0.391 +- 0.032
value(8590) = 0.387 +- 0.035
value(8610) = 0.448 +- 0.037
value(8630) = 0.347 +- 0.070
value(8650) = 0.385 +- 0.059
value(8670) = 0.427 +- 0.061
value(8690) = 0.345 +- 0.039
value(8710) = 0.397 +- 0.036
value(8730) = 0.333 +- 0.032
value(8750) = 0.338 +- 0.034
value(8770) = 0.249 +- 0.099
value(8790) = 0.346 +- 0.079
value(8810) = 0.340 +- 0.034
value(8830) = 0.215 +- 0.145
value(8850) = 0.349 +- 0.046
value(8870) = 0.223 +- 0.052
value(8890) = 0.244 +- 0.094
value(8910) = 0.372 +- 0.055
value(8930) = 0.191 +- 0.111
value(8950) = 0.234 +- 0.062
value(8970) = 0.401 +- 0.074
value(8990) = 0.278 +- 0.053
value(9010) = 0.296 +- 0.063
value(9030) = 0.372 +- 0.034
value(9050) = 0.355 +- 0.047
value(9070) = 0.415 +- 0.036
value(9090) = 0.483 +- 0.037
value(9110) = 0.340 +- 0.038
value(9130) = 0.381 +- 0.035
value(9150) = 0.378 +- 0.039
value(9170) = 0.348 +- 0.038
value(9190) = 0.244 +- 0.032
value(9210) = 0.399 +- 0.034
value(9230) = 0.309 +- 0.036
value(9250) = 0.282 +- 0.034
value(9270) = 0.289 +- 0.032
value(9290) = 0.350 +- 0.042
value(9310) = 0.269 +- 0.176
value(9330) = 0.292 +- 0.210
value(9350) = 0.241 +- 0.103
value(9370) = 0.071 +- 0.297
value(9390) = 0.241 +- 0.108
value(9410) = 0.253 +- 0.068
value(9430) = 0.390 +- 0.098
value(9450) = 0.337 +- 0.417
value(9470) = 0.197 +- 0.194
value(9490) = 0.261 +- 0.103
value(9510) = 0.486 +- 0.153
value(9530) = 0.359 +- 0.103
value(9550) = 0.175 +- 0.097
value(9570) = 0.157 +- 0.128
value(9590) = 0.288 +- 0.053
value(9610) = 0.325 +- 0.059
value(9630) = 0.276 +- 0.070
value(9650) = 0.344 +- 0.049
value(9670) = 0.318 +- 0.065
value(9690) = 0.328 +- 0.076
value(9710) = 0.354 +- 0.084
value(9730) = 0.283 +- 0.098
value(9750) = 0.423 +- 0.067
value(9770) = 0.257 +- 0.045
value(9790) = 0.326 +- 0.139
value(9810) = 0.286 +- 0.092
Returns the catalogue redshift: 0.702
